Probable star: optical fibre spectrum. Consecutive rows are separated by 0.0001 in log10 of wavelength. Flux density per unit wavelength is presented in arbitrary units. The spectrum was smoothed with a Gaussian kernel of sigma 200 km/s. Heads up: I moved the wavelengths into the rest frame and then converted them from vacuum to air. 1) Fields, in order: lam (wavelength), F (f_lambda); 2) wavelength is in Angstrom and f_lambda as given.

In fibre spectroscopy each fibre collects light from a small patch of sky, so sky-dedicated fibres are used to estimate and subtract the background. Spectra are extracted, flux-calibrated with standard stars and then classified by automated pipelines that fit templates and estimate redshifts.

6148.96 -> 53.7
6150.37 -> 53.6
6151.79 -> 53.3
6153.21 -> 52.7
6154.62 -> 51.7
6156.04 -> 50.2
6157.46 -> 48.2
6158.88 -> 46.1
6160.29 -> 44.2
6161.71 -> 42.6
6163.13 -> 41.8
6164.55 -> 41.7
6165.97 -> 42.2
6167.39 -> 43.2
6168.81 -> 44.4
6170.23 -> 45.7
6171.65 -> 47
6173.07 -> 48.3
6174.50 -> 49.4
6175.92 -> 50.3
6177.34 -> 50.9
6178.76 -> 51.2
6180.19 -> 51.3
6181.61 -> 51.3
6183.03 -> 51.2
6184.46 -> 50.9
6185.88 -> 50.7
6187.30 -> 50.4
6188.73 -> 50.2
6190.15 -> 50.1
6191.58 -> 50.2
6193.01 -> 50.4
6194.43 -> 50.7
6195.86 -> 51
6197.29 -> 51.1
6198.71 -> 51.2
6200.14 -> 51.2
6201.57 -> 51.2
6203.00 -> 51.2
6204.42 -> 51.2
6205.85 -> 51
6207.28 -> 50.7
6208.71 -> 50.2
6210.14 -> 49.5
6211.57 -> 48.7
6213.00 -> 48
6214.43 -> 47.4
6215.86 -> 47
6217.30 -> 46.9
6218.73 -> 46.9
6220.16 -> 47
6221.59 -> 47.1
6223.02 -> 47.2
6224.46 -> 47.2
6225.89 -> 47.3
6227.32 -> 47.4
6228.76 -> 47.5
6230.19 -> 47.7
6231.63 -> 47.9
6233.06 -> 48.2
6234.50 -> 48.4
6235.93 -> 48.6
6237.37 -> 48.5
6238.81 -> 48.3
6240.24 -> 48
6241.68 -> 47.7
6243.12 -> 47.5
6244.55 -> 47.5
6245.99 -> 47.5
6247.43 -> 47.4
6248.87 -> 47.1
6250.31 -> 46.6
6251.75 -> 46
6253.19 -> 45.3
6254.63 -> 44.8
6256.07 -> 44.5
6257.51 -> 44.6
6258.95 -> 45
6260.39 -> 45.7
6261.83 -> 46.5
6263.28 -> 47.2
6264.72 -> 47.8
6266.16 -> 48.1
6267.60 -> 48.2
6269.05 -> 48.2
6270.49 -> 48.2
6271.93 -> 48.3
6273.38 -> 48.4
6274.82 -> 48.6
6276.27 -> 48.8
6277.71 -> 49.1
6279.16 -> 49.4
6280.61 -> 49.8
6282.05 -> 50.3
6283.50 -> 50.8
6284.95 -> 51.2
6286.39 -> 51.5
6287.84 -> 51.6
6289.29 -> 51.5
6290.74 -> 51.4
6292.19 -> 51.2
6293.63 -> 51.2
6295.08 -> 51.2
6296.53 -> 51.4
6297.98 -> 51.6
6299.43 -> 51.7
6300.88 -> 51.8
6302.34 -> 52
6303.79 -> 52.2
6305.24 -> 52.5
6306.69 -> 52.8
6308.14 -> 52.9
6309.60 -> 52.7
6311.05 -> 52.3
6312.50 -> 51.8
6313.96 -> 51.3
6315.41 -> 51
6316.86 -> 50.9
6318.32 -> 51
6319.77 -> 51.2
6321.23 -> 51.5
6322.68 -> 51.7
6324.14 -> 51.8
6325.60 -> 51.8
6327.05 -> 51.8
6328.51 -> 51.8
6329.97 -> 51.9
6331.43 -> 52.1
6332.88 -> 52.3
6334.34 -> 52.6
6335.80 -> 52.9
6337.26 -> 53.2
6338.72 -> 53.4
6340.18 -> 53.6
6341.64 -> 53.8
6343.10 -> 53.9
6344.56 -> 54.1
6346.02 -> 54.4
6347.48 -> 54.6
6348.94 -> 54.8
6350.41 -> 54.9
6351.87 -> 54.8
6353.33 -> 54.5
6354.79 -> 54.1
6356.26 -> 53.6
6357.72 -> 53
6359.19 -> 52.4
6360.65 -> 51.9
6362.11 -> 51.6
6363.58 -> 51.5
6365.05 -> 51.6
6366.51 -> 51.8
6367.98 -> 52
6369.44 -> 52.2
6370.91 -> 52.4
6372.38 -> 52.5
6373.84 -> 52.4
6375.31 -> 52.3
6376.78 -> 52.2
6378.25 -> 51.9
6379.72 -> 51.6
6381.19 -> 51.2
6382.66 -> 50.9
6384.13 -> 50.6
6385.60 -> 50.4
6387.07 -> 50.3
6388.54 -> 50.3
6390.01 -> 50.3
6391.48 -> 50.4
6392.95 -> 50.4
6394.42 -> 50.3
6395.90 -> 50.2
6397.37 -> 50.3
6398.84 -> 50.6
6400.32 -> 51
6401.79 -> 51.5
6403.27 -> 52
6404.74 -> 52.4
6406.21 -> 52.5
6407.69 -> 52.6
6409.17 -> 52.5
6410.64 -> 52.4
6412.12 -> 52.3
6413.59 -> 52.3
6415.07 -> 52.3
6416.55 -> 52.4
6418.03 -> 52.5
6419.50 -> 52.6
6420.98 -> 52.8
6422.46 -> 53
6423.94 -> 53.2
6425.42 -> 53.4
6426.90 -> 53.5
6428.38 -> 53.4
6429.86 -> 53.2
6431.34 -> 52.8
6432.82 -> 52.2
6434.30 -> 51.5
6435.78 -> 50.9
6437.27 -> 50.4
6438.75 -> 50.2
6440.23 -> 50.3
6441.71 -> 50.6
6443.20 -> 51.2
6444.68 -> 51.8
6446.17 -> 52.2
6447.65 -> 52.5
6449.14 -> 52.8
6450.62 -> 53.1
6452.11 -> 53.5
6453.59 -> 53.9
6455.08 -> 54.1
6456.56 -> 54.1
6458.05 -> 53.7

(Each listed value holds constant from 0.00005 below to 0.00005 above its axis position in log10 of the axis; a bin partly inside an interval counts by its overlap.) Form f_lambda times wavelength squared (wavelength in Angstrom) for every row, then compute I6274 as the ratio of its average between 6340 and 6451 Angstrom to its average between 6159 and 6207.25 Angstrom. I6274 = 1.1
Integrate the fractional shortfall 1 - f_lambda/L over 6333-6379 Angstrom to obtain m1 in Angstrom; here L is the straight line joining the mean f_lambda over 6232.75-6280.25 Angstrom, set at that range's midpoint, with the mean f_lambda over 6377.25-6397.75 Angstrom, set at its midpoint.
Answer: -2.9 Angstrom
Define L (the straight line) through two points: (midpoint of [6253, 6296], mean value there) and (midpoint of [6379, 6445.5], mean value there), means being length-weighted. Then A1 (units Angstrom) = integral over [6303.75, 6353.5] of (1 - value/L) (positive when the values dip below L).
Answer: -2.9 Angstrom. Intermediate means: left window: 48.7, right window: 51.6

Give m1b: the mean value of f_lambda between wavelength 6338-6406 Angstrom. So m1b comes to 52.2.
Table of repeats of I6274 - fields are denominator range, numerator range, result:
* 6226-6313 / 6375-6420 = 1.09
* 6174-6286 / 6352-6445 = 1.12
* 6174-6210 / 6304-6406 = 1.08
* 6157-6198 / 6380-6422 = 1.15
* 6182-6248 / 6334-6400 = 1.12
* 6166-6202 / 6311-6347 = 1.11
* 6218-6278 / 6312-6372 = 1.15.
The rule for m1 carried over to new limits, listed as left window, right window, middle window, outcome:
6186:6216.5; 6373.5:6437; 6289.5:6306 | -0.2 Angstrom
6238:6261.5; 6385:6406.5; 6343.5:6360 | -1.5 Angstrom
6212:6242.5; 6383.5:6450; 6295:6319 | -1.2 Angstrom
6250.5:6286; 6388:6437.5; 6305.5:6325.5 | -1.1 Angstrom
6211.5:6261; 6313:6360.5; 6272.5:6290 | -0.1 Angstrom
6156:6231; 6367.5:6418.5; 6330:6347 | -0.9 Angstrom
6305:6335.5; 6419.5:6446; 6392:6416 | 0.2 Angstrom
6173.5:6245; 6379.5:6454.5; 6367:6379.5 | -0.2 Angstrom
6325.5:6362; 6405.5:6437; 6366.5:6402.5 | 1.2 Angstrom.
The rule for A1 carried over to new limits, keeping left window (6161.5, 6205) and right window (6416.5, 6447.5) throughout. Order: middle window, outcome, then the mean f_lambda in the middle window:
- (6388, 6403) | 0.3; 50.6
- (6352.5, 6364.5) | -0.4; 52.8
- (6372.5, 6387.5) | 0.0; 51.4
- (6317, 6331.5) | -0.3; 51.6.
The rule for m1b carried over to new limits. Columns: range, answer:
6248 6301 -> 48.7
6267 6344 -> 51.3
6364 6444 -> 51.7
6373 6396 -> 51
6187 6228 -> 49.3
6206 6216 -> 49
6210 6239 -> 47.7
